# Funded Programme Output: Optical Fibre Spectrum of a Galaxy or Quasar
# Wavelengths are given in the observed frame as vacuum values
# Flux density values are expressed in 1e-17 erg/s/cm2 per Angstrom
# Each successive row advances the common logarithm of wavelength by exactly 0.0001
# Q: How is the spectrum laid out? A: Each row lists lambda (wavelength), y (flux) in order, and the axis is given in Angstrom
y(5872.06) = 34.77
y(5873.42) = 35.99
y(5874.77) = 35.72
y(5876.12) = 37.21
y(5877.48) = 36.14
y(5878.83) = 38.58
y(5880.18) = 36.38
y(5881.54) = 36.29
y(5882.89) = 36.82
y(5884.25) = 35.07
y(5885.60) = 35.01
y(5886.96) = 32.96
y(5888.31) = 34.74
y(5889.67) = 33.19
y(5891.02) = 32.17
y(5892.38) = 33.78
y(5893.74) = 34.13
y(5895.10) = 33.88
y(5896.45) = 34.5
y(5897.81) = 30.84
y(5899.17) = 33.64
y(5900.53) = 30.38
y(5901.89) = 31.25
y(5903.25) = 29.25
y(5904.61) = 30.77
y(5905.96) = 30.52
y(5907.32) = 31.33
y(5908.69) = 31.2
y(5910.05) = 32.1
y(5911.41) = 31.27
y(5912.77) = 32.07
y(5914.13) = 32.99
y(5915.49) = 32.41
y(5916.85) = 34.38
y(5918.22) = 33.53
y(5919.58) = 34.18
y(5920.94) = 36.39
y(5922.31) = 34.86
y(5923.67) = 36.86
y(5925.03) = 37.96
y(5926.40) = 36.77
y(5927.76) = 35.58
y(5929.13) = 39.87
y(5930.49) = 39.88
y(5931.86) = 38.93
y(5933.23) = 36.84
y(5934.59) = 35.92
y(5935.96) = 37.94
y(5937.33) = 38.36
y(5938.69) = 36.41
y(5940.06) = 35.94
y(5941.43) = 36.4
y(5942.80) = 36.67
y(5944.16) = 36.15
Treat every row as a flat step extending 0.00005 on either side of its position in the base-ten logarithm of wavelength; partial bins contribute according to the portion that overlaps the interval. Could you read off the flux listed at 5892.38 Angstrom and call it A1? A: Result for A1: 33.78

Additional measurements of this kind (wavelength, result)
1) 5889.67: 33.19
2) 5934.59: 35.92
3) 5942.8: 36.67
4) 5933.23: 36.84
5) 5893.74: 34.13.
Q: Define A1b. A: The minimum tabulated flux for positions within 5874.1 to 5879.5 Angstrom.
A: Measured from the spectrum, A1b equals 35.72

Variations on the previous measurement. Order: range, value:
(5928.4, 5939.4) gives 35.92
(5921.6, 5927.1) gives 34.86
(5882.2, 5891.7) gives 32.17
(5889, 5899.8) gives 30.84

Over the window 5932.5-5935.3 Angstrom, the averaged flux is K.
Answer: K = 36.4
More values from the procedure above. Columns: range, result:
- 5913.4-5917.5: 33.3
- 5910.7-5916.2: 32.2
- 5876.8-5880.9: 37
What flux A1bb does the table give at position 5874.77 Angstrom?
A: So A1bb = 35.72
